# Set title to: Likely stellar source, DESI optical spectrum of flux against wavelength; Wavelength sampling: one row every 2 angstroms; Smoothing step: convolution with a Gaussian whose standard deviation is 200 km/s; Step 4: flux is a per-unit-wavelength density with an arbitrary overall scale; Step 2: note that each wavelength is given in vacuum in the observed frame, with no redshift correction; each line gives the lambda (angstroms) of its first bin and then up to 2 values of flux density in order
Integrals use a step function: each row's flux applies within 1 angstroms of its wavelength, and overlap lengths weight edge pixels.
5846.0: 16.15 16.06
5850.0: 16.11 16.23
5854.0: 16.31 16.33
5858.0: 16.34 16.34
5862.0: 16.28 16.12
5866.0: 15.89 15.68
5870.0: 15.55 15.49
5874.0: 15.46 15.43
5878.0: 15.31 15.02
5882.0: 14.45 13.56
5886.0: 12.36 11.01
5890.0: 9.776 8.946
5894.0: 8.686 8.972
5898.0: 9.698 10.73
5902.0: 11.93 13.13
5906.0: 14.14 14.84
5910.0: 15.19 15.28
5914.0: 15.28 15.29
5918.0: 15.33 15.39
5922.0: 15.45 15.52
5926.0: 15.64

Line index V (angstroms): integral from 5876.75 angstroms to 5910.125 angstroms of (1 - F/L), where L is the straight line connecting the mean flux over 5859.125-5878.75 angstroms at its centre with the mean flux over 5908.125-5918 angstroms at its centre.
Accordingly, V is 7.12 angstroms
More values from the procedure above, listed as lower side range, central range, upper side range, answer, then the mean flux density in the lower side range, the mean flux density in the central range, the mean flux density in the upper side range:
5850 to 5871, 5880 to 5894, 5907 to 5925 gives 3.6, 16.1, 11.7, 15.3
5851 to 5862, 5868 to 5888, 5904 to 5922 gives 1.5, 16.3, 14.6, 15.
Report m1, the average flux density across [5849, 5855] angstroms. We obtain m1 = 16.2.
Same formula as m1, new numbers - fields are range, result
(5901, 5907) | 13.1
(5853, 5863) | 16.3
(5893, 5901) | 9.52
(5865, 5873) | 15.7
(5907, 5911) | 15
